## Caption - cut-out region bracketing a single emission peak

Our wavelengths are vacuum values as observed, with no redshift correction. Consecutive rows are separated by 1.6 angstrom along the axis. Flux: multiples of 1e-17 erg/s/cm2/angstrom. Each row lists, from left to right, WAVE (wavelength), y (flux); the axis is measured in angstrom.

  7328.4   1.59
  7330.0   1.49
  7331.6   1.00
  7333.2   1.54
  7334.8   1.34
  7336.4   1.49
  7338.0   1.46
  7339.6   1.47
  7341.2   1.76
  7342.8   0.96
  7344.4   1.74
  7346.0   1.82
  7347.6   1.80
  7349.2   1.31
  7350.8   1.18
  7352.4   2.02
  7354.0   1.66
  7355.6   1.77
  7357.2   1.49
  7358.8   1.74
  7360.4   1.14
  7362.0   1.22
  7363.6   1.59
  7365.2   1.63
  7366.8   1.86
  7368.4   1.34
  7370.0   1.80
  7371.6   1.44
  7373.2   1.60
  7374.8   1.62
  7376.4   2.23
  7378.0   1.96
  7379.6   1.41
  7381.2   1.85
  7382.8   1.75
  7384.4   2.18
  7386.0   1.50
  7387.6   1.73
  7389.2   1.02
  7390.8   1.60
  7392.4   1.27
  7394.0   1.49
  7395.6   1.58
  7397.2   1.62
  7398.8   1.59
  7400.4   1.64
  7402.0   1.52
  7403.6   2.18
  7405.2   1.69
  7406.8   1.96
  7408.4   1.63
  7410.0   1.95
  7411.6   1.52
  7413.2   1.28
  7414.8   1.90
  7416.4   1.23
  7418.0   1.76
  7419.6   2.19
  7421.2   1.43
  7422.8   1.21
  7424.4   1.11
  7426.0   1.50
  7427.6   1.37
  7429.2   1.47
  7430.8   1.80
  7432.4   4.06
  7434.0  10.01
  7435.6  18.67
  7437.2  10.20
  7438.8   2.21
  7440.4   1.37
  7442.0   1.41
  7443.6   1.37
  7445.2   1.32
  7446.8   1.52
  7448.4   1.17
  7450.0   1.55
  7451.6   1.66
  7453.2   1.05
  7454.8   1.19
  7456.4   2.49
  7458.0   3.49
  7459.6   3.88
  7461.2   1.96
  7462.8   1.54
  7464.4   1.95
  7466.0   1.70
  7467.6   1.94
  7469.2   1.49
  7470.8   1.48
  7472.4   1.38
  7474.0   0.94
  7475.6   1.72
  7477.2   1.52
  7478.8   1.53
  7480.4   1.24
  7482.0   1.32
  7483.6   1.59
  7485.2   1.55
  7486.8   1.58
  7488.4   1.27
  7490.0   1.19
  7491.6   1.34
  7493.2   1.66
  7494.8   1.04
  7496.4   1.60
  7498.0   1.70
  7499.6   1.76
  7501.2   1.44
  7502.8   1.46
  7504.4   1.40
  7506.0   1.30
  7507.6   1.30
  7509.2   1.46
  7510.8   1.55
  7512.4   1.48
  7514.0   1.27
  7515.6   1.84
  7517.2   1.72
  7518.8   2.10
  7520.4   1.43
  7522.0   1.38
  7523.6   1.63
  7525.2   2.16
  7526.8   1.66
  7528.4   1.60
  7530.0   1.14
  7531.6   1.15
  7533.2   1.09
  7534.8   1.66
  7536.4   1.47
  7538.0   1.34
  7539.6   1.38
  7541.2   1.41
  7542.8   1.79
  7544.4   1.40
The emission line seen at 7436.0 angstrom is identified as Halpha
